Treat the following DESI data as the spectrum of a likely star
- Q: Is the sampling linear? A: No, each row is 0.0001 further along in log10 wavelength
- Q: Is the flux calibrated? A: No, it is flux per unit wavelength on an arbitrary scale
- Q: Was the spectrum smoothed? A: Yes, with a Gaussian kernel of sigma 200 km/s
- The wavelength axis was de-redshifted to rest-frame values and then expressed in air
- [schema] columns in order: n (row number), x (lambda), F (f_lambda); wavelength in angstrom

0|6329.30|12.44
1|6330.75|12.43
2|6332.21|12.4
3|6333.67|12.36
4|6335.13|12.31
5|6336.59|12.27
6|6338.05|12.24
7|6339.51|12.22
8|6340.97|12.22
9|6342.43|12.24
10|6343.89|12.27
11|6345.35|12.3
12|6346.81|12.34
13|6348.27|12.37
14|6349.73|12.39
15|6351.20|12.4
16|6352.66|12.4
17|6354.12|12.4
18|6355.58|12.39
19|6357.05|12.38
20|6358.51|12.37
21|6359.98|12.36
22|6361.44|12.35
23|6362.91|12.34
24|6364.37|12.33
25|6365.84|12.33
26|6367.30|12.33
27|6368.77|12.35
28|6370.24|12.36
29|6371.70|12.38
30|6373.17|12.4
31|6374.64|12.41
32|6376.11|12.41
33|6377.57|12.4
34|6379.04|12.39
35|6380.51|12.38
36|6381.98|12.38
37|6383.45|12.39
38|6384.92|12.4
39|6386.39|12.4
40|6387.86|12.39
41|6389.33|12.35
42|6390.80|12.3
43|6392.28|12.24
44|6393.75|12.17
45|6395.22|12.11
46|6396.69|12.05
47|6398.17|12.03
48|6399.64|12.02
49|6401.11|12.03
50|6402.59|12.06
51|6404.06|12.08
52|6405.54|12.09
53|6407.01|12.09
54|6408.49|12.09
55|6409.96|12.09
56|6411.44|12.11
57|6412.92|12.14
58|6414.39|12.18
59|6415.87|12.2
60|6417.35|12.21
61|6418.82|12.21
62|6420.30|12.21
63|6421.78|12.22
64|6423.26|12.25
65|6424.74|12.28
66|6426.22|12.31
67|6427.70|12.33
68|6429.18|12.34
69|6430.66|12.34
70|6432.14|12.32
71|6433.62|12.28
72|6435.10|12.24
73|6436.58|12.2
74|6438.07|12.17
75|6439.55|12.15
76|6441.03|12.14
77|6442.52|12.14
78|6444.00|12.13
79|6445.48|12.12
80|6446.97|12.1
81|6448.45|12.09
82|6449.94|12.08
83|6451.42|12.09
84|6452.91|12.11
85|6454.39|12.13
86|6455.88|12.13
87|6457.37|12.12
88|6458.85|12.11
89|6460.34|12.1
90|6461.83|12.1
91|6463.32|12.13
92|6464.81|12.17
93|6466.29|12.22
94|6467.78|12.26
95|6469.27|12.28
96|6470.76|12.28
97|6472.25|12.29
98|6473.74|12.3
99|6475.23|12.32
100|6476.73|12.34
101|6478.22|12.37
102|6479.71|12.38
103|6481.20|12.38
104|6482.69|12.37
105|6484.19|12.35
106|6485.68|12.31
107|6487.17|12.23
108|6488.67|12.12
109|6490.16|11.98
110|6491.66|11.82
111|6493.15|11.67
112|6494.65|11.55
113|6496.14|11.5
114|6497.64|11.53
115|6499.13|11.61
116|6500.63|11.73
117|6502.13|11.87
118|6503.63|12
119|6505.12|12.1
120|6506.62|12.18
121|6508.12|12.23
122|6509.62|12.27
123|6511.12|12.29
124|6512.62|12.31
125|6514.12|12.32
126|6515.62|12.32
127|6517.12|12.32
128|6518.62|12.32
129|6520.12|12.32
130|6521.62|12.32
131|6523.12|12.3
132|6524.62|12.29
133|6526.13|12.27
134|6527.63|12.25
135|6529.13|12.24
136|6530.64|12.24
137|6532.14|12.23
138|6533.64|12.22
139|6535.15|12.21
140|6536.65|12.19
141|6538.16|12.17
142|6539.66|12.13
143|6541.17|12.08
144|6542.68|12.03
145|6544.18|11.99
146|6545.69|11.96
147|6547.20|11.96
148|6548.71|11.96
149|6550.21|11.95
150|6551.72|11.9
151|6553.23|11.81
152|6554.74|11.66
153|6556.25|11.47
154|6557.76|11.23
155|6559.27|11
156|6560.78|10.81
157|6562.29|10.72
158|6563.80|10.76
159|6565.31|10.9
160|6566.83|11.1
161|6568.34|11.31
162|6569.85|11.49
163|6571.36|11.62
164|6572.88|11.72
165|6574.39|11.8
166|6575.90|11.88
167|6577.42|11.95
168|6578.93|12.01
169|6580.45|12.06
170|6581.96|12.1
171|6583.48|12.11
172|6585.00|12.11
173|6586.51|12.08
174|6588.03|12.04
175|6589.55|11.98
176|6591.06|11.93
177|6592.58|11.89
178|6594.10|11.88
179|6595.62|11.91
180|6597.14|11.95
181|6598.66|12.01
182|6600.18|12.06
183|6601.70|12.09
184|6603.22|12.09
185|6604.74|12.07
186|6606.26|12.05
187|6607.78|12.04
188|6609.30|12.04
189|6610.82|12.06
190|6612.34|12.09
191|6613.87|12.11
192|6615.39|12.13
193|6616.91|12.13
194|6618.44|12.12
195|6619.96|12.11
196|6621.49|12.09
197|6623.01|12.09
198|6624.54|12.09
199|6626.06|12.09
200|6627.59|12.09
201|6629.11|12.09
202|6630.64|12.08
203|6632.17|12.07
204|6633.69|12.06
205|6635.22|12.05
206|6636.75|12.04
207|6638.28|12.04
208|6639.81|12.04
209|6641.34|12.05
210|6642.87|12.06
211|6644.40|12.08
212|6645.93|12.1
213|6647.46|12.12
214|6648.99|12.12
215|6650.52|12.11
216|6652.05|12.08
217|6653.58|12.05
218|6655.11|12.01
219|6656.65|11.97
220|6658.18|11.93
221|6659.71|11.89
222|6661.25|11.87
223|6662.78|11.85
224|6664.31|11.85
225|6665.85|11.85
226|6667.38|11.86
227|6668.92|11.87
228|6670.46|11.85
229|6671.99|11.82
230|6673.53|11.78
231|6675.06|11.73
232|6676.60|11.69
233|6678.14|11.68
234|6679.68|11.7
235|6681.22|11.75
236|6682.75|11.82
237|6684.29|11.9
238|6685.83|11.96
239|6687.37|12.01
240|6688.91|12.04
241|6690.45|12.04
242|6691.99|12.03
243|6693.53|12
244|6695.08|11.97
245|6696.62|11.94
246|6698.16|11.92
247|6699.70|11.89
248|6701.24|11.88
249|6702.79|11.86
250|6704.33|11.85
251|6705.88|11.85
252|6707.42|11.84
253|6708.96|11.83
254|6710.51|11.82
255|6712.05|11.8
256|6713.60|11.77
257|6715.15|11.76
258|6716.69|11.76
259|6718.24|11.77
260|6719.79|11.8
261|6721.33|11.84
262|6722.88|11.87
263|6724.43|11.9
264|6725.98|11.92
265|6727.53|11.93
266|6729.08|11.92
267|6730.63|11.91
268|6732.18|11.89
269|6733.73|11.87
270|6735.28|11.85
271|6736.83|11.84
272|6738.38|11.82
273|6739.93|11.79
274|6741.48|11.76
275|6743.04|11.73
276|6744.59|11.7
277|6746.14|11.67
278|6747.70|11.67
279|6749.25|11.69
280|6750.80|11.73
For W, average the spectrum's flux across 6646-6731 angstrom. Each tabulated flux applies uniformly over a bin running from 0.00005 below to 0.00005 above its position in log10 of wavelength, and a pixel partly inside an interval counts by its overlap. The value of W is 11.9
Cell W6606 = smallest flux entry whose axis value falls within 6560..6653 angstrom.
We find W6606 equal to 10.72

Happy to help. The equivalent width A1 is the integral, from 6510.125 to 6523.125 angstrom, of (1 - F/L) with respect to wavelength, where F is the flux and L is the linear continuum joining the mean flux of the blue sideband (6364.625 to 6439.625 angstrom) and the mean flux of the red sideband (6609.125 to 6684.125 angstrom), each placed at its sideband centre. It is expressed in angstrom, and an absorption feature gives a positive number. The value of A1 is -0.2 angstrom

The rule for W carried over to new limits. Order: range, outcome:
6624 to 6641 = 12.1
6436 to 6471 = 12.1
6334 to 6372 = 12.3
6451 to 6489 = 12.2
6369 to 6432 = 12.2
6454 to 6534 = 12.2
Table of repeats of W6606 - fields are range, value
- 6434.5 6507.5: 11.5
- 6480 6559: 11.23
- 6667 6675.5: 11.73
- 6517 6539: 12.17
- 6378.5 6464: 12.02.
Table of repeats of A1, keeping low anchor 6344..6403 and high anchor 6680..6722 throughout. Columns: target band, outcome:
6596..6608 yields 0.0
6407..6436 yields 0.1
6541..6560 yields 0.5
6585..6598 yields 0.1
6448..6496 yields 0.1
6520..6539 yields -0.2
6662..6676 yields 0.1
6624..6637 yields -0.1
